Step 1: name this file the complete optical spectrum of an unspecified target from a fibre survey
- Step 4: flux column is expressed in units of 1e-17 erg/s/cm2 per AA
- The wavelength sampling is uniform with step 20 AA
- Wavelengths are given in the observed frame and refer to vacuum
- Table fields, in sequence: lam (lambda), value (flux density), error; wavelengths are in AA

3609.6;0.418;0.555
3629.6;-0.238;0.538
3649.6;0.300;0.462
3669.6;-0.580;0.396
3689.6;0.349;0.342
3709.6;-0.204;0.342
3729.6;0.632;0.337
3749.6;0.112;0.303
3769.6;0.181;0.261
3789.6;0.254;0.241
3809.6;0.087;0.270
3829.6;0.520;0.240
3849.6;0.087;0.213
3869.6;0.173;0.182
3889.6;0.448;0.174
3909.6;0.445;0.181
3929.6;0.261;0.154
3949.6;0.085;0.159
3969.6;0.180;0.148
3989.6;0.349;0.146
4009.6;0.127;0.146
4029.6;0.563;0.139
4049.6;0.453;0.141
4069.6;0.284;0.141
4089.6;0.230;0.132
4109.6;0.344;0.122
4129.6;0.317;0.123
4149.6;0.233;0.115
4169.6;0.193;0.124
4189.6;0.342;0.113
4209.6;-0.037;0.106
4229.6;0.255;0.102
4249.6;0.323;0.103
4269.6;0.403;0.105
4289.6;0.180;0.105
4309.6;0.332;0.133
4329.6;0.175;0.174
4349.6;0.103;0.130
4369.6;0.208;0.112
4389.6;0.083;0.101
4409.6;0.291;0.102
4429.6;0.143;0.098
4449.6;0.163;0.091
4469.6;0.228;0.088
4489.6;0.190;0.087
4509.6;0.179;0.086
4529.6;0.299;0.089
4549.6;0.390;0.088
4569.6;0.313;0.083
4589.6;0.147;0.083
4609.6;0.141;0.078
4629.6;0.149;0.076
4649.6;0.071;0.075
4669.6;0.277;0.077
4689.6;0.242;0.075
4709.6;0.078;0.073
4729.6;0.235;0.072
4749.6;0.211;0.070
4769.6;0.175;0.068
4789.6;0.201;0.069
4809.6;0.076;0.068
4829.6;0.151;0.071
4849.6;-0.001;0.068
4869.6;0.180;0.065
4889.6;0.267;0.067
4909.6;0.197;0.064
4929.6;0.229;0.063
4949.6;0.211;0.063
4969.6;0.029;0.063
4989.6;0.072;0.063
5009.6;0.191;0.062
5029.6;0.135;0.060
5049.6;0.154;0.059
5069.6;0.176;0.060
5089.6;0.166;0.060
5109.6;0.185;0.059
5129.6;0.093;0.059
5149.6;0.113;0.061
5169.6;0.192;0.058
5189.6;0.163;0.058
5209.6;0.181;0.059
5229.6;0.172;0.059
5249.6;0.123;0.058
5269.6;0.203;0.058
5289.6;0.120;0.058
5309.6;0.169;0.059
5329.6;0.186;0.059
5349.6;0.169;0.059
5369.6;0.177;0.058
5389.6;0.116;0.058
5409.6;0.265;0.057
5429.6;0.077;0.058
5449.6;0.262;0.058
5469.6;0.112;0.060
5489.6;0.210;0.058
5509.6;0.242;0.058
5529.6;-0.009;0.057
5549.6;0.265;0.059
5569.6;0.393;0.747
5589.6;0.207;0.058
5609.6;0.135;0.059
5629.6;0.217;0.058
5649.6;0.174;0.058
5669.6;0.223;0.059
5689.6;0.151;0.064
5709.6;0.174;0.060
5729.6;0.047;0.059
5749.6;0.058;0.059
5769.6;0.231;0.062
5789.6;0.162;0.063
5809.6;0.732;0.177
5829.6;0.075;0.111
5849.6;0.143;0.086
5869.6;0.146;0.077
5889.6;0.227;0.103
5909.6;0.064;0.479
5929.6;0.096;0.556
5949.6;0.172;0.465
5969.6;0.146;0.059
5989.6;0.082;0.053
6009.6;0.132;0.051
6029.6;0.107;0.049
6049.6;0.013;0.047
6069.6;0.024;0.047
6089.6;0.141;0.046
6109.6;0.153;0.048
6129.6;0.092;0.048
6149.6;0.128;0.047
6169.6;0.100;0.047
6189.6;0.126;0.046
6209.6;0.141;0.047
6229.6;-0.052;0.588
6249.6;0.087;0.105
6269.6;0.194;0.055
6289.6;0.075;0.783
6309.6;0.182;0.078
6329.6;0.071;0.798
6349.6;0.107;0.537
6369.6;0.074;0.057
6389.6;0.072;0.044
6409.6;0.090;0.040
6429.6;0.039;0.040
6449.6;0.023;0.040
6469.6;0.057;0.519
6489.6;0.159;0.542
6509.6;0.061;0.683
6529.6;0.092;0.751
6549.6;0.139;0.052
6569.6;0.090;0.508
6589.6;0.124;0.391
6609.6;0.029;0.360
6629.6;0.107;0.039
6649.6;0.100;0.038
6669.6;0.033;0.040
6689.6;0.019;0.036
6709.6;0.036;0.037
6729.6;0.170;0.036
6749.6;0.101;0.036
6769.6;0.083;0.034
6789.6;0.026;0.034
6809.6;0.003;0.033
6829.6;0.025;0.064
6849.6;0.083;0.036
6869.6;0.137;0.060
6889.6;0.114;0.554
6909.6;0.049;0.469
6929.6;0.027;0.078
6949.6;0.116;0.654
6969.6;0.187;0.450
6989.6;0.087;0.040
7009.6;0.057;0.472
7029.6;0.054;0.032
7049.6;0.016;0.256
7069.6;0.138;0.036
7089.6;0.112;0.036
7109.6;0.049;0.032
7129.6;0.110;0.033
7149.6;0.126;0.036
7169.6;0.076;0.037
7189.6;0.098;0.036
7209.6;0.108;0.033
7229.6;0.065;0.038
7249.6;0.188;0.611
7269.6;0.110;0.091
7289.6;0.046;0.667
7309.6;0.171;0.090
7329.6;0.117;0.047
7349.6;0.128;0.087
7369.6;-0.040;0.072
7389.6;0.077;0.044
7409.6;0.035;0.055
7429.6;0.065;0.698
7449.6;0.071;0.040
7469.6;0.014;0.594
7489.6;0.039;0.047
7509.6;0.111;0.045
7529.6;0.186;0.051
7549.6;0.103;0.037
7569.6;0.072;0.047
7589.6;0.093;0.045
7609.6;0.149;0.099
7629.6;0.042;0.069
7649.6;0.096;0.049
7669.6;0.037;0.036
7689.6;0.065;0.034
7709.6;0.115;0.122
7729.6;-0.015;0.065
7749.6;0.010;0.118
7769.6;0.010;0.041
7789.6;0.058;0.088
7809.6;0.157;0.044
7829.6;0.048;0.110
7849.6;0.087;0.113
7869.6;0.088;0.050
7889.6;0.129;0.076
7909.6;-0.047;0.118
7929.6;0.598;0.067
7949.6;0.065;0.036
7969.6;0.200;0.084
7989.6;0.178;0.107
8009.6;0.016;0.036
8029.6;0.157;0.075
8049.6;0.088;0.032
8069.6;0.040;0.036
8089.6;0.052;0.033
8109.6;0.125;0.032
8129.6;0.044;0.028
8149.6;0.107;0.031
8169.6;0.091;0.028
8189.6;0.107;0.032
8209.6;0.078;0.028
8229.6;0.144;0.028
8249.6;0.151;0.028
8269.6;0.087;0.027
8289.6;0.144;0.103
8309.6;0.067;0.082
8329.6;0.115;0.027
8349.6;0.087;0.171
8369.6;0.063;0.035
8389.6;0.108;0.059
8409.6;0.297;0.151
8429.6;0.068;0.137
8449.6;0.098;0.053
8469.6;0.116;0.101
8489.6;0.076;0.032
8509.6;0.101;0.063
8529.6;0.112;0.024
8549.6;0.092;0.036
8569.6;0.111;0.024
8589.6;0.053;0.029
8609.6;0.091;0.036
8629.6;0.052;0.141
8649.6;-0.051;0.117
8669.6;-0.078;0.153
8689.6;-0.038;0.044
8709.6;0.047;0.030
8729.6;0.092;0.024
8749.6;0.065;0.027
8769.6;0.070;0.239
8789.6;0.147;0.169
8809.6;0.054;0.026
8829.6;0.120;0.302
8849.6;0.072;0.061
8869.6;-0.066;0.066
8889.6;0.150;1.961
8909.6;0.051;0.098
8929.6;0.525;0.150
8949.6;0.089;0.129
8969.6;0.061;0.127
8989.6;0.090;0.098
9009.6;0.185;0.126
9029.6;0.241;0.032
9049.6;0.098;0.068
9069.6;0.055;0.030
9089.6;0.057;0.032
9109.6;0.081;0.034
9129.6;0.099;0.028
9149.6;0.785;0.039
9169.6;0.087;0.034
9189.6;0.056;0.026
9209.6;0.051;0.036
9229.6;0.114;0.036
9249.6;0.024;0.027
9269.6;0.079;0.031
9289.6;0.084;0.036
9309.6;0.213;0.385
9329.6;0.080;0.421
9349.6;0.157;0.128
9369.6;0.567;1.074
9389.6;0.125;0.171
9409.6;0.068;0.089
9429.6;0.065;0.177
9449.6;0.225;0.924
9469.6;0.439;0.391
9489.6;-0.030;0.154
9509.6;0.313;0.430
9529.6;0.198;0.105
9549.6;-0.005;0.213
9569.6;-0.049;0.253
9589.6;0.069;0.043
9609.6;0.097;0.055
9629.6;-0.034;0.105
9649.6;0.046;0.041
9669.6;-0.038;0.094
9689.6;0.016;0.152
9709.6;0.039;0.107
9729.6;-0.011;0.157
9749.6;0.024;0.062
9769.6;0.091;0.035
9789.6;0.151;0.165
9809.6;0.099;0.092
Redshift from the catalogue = 1.13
